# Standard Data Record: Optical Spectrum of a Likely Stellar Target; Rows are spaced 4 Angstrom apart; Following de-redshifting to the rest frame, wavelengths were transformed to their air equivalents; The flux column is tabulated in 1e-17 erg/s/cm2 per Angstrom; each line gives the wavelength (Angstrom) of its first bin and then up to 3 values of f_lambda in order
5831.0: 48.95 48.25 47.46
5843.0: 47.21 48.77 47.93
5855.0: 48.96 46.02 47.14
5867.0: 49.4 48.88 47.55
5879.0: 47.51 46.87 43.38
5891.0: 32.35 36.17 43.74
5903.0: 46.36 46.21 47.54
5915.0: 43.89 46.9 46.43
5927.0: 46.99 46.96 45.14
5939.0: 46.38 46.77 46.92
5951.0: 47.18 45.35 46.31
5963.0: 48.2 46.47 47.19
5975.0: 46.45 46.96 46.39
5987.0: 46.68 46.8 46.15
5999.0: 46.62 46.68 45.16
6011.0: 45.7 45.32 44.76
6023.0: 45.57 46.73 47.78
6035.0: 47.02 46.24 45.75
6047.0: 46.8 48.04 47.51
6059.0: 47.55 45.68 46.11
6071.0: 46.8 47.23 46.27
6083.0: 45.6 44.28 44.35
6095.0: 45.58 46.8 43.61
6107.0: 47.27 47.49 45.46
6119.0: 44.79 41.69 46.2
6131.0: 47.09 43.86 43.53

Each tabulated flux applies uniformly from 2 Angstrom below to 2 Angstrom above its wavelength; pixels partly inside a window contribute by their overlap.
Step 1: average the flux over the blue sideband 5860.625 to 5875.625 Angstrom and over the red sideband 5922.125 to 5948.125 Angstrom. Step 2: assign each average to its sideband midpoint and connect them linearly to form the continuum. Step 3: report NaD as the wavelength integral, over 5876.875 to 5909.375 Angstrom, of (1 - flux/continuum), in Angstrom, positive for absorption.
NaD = 3.21 Angstrom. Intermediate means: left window 48.3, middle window 42.9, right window 46.5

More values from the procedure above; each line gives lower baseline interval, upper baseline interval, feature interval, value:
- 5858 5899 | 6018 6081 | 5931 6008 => -1.6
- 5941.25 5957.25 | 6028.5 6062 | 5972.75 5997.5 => 0.1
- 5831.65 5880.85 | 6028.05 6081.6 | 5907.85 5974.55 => 1.3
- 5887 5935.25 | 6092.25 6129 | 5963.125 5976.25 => -0.7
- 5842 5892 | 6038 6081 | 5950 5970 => 0.0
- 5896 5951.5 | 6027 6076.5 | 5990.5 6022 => 0.5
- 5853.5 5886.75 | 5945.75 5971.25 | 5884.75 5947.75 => 3.6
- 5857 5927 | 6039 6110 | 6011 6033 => 0.0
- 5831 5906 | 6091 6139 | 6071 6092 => -0.2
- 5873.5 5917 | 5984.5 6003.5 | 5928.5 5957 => -0.8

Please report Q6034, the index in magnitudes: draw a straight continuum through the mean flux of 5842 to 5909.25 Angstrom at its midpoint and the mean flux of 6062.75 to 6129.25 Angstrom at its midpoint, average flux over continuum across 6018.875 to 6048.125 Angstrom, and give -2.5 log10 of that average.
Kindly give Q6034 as -0.02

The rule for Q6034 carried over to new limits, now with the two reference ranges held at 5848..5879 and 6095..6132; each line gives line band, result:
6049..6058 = -0.04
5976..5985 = 0.00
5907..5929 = 0.03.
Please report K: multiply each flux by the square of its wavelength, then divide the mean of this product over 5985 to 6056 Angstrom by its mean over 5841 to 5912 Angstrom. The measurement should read 1.07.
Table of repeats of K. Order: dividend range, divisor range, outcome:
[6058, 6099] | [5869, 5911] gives 1.11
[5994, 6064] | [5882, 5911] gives 1.15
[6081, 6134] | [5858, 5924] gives 1.08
